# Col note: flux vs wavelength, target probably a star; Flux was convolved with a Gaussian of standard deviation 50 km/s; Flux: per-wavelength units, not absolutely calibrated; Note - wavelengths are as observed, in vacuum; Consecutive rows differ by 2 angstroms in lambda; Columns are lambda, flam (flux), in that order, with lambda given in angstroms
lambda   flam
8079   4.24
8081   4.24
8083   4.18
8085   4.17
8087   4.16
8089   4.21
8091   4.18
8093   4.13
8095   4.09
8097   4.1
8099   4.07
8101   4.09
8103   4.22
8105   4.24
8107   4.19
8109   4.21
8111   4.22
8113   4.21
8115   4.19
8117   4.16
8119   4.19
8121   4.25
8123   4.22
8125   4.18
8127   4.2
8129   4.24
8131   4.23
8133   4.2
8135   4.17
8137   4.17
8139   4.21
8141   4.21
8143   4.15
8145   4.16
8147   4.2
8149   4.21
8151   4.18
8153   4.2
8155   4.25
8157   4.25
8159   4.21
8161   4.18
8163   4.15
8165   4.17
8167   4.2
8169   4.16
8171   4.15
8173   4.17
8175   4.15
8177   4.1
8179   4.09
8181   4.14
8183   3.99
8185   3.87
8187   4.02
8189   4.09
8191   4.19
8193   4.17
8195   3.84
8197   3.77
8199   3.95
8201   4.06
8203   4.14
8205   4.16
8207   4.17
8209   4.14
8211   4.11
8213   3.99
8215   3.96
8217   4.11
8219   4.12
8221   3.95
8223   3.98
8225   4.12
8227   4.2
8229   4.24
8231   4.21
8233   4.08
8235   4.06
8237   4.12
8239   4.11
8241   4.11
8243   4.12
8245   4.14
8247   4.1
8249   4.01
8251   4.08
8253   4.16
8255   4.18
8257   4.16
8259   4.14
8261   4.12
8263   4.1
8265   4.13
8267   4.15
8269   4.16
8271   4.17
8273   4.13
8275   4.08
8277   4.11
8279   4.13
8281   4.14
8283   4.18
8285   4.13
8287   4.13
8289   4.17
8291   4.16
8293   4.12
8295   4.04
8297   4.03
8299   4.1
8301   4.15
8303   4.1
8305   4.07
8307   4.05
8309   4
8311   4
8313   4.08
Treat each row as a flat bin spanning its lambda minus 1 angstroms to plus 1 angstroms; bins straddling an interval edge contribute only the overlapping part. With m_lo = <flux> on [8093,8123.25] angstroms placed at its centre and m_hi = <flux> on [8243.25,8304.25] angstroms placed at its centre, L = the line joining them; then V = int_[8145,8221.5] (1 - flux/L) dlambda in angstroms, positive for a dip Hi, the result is 0.83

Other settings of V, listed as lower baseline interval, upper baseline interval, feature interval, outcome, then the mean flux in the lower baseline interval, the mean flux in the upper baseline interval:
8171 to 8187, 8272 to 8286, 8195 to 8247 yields 0.21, 4.07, 4.13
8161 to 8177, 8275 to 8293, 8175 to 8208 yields 0.85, 4.16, 4.14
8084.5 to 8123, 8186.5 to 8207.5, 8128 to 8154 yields -0.45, 4.17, 4.05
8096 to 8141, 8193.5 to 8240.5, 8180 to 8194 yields 0.14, 4.19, 4.07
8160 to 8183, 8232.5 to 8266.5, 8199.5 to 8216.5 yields 0.17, 4.14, 4.11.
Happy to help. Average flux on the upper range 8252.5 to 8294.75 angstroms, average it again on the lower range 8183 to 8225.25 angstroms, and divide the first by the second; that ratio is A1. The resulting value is 1.02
